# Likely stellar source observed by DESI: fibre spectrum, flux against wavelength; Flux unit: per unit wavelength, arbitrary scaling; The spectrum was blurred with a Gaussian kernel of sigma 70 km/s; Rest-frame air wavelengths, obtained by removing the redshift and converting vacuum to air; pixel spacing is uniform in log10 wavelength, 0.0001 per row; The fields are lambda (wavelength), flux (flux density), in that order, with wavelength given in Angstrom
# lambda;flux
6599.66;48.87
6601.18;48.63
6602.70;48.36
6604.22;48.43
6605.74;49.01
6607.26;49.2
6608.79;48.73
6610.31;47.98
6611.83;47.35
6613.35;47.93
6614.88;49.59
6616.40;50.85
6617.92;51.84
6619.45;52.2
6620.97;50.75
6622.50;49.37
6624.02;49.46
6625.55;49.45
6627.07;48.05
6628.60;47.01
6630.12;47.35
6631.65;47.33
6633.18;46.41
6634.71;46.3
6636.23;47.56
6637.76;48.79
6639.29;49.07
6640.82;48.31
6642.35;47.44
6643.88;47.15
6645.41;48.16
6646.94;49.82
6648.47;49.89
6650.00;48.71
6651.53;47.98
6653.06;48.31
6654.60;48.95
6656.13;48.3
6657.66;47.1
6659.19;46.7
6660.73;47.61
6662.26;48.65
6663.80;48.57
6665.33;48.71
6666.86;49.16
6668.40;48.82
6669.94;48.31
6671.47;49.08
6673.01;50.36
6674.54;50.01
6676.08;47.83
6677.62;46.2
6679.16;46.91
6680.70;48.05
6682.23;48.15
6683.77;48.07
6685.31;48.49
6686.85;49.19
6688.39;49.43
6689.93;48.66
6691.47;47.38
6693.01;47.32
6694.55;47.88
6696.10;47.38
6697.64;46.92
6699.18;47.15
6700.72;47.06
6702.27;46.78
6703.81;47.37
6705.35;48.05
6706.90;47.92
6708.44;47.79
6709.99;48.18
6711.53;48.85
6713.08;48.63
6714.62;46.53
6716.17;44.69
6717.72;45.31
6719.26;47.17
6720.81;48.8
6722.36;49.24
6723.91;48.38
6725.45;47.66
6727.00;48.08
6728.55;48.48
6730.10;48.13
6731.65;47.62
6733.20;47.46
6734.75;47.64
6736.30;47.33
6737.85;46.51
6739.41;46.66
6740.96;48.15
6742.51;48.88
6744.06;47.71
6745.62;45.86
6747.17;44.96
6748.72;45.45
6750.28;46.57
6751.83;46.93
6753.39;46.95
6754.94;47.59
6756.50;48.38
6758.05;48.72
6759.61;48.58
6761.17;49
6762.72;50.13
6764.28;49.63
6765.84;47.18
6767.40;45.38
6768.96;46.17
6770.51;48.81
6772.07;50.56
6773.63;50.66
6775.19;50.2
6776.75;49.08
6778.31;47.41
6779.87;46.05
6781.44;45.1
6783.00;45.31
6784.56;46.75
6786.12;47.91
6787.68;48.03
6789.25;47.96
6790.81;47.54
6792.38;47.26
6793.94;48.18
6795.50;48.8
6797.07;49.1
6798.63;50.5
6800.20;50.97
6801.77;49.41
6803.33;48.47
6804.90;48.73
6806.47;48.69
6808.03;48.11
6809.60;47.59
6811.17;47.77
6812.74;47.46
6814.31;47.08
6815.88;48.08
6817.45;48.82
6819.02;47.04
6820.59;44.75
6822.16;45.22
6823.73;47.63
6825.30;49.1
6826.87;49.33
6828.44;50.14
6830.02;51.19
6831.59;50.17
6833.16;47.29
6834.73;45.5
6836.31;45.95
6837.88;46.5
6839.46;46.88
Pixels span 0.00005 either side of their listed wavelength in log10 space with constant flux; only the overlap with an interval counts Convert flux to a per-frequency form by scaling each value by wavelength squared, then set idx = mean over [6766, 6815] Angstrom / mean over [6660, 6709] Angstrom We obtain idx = 1.0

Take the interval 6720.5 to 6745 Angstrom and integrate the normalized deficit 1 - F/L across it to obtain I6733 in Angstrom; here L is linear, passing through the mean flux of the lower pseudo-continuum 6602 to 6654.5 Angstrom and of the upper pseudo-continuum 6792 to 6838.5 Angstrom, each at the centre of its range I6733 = 0.3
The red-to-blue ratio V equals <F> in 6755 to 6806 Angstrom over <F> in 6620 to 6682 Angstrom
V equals 1.0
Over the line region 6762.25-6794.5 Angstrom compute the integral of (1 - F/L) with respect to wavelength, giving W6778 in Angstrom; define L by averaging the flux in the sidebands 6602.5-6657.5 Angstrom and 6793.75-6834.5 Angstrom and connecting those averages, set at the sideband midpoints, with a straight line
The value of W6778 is 0.4 Angstrom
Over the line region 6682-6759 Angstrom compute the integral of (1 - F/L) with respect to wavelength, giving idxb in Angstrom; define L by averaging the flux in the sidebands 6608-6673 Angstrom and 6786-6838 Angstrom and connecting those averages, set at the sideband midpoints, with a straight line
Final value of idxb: 1.3 Angstrom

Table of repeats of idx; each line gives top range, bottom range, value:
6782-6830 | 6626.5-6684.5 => 1.04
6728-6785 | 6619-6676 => 1.01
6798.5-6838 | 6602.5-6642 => 1.05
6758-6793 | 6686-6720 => 1.03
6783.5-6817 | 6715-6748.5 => 1.04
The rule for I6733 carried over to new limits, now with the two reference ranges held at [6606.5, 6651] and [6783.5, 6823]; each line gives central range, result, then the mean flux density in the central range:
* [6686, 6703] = 0.2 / 47.7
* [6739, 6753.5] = 0.4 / 46.8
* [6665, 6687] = 0.0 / 48.5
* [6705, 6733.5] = 0.3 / 47.7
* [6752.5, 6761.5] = 0.0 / 48.1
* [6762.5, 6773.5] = 0.0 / 48.3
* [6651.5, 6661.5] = 0.2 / 47.8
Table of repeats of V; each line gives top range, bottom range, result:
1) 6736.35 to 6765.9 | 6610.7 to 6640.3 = 0.98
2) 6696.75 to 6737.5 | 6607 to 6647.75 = 0.98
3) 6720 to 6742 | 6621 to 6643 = 1.00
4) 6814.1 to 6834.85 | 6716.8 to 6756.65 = 1.02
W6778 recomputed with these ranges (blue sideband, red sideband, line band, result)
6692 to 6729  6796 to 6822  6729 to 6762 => 0.3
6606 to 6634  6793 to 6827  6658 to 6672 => 0.1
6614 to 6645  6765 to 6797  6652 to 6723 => 0.6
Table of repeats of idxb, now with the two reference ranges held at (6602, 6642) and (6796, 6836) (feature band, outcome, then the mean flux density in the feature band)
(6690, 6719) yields 0.7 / 47.3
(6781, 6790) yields 0.3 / 46.9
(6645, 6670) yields 0.1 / 48.5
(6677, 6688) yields 0.1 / 48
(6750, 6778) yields 0.0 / 48.4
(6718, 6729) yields 0.1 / 48.1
